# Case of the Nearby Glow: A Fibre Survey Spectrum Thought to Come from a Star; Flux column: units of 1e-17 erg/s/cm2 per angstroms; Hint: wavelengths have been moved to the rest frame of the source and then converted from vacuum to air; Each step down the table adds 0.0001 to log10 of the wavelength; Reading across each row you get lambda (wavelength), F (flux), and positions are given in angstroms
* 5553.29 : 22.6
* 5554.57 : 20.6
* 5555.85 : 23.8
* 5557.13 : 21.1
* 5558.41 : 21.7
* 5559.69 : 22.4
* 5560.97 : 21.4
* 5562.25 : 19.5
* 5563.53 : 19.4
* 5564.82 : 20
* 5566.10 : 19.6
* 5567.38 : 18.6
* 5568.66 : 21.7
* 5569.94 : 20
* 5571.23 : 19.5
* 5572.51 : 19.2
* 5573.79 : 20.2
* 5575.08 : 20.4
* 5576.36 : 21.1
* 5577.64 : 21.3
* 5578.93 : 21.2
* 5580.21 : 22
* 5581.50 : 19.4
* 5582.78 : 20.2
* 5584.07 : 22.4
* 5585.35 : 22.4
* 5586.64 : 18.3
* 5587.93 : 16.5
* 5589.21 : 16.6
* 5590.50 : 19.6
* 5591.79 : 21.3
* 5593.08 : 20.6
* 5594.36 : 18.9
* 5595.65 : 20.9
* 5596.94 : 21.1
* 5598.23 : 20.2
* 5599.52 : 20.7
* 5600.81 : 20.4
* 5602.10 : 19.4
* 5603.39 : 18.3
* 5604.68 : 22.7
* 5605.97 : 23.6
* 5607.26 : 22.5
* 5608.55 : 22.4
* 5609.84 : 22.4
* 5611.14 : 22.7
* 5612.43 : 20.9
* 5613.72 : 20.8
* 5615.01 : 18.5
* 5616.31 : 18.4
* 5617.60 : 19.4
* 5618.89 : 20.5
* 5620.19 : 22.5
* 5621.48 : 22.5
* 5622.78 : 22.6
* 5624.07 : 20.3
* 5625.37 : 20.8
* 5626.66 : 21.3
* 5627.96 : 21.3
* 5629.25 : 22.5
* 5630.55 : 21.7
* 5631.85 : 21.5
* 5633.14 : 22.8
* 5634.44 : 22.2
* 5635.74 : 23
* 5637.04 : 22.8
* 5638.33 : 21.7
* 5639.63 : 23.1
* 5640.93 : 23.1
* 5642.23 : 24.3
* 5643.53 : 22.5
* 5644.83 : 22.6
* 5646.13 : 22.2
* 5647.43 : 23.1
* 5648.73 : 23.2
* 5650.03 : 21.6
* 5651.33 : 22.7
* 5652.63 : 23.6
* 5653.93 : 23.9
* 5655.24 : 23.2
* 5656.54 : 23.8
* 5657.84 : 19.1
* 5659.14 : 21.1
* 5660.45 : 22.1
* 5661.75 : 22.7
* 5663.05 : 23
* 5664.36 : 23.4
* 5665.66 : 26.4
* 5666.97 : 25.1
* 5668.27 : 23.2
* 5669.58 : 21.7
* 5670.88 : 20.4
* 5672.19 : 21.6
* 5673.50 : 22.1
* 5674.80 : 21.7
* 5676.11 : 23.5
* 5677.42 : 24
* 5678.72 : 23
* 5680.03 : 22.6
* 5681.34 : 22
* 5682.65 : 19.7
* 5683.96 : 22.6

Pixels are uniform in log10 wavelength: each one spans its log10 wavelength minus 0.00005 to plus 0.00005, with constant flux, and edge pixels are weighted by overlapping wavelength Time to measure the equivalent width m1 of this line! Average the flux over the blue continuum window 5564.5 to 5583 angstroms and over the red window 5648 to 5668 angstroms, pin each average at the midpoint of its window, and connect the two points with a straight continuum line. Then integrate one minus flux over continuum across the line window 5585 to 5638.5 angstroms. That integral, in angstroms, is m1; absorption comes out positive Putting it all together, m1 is 1.5 angstroms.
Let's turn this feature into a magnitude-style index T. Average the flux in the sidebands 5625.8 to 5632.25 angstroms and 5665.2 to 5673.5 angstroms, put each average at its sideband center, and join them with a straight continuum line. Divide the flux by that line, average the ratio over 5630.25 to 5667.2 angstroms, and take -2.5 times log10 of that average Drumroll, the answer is -0.03 mag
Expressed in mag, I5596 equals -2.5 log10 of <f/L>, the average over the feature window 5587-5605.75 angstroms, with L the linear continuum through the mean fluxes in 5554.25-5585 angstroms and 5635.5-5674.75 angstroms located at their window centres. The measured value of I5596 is 0.08 mag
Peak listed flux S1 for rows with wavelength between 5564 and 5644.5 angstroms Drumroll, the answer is 24.3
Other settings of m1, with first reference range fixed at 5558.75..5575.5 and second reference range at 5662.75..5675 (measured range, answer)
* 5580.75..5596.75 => 0.7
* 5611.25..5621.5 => 0.5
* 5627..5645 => -0.4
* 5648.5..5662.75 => 0.1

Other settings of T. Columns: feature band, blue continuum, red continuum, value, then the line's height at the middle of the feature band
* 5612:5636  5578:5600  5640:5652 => 0.03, 21.8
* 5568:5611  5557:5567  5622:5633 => 0.02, 21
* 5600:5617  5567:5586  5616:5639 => 0.01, 21.3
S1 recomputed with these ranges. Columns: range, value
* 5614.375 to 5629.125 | 22.6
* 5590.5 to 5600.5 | 21.3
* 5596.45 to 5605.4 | 22.7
